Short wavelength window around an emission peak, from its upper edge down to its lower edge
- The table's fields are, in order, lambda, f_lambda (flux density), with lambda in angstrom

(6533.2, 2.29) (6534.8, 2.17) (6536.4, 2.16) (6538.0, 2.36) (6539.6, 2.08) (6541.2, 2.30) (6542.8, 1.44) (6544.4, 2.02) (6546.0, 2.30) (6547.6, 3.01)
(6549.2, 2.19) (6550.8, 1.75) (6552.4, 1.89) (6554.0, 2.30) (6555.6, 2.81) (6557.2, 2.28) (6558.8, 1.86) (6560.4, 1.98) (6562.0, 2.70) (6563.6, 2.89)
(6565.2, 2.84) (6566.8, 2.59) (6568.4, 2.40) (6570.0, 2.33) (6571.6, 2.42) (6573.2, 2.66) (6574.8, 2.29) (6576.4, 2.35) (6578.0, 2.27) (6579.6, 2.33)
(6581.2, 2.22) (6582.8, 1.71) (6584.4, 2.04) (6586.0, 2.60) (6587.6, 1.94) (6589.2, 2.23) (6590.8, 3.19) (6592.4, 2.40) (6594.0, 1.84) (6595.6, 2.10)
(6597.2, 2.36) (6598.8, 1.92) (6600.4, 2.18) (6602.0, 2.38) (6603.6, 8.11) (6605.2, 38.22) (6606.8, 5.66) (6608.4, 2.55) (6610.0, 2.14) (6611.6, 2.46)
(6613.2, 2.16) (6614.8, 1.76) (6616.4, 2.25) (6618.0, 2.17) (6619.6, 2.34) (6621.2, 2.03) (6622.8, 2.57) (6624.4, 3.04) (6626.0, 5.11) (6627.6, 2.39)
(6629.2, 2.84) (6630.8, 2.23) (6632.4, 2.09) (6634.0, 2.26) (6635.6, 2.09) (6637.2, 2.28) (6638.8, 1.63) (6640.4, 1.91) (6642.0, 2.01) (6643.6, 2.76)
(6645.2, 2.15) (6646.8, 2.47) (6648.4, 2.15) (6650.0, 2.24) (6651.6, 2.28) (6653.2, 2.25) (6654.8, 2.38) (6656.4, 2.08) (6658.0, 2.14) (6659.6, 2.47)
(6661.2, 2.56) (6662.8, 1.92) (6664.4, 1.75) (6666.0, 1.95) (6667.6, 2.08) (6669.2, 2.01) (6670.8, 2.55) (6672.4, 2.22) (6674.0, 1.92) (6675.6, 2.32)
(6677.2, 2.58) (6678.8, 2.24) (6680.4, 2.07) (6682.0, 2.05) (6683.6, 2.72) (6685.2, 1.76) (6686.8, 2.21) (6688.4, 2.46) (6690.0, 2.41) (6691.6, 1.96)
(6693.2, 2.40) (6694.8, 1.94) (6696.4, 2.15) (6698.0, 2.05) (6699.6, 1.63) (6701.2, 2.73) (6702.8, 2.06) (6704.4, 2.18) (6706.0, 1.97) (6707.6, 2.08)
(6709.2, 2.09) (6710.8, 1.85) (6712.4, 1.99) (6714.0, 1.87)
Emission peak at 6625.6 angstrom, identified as [N II] 6583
